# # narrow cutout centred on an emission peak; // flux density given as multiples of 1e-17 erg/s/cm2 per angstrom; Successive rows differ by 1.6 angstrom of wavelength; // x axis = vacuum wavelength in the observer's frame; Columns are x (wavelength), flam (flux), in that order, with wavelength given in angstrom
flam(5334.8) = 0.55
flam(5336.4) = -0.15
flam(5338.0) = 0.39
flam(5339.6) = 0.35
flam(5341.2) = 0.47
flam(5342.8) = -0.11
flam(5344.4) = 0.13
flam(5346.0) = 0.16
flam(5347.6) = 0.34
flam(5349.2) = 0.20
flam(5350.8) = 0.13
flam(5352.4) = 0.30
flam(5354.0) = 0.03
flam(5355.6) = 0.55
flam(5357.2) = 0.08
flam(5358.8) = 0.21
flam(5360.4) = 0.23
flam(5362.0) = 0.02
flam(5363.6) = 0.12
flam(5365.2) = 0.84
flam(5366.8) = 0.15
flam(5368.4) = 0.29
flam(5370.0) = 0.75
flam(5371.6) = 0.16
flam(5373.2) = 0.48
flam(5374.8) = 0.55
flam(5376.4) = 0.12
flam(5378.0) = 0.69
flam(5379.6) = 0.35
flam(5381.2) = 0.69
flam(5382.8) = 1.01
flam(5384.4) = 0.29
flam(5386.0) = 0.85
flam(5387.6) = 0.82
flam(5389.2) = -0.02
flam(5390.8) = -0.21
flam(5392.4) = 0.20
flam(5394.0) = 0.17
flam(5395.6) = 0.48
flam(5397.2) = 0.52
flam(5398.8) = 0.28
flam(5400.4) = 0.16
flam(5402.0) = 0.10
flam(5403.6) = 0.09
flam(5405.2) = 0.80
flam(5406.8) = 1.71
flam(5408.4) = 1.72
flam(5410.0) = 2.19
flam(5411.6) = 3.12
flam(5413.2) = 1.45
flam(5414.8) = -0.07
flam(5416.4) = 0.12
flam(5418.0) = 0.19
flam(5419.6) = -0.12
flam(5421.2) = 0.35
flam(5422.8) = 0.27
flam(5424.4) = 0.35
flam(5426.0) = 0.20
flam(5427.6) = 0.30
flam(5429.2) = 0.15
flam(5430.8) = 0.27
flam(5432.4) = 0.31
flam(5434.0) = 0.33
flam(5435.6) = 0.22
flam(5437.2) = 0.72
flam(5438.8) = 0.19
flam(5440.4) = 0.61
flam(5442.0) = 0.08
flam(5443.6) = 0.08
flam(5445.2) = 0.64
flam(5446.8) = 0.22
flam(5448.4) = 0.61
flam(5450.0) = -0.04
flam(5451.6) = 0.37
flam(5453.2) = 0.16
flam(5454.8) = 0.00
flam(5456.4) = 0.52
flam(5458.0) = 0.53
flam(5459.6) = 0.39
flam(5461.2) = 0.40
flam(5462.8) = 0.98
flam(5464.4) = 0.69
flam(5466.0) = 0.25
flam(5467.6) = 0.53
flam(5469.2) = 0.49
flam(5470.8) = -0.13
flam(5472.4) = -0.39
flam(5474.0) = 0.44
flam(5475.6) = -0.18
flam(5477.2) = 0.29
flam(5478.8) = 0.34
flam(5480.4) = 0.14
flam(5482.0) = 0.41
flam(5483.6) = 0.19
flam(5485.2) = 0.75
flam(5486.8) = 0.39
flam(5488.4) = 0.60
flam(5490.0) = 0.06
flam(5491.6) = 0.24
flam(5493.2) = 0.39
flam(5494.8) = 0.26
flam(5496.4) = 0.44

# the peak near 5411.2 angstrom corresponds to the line [O II] 3727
